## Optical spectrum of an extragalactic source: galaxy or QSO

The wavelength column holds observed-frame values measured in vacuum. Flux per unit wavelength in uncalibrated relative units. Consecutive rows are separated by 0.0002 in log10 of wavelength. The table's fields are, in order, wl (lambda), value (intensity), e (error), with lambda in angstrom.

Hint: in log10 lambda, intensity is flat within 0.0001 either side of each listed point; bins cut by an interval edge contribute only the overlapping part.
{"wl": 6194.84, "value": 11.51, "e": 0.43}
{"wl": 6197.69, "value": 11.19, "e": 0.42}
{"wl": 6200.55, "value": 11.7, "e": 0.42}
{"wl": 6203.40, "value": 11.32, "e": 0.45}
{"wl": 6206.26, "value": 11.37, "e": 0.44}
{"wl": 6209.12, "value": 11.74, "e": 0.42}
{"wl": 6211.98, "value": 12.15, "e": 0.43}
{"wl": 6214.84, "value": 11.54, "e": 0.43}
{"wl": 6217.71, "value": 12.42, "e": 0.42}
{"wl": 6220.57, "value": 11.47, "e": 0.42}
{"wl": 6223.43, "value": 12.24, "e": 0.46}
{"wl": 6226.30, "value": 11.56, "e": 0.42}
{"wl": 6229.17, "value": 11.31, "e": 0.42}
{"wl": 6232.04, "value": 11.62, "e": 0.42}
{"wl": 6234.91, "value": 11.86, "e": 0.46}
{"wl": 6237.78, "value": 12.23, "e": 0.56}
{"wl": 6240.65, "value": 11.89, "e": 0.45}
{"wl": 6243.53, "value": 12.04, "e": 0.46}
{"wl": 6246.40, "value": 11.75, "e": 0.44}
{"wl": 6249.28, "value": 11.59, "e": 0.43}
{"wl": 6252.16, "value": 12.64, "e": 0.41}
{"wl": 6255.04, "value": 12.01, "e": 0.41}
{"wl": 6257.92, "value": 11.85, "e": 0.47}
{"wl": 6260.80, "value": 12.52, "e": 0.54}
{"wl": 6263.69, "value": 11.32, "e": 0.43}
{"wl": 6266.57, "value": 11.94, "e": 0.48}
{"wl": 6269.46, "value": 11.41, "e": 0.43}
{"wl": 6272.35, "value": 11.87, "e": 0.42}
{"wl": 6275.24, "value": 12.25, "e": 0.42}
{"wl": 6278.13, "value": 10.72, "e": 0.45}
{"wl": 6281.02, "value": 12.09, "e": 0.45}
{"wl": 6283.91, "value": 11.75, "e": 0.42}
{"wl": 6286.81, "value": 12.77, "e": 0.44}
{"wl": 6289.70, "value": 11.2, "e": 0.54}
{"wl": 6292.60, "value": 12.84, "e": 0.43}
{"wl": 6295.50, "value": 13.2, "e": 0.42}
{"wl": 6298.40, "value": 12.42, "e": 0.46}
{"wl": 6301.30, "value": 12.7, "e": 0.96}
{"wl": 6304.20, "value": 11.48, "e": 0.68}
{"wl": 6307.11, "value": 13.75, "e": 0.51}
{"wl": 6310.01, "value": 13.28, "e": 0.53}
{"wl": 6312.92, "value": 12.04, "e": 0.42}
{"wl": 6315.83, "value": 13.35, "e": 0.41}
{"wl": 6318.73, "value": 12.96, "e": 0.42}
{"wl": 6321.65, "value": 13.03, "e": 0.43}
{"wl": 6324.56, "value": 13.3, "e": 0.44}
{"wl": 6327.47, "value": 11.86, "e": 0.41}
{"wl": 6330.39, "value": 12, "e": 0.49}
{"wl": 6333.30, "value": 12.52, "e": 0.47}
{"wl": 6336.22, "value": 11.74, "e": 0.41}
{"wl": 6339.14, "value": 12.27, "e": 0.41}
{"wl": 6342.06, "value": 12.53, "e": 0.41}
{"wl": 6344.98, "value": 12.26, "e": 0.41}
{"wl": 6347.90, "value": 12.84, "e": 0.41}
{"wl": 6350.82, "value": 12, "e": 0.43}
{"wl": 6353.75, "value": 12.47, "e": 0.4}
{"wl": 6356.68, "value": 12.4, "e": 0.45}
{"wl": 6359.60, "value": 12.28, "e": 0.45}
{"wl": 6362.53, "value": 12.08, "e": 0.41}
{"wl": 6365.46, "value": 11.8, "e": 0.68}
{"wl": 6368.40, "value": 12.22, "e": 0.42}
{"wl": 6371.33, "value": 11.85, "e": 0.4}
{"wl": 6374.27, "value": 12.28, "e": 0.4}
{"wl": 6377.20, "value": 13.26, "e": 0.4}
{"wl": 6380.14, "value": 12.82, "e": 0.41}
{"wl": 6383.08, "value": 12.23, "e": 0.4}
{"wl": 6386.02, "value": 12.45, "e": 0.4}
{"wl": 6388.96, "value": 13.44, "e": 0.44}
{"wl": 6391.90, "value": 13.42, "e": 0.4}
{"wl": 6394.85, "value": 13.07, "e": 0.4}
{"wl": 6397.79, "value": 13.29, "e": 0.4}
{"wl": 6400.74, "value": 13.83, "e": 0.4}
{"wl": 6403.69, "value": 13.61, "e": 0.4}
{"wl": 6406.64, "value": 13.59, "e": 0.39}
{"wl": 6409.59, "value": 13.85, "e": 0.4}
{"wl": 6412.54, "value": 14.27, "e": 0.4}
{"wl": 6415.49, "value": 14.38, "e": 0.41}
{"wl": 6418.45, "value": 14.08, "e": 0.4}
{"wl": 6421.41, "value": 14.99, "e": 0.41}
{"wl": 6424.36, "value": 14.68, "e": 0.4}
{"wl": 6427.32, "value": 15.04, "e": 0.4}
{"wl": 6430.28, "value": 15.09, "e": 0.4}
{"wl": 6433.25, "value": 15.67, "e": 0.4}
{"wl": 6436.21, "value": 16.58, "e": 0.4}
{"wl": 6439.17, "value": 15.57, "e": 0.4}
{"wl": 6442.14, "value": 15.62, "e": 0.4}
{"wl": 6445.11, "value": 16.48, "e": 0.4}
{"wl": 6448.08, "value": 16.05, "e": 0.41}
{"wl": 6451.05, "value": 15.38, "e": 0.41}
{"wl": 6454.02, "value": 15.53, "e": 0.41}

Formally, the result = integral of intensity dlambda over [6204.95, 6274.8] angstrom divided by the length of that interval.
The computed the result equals 11.9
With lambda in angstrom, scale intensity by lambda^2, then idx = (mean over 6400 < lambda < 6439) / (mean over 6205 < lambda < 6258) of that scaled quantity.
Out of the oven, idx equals 1.31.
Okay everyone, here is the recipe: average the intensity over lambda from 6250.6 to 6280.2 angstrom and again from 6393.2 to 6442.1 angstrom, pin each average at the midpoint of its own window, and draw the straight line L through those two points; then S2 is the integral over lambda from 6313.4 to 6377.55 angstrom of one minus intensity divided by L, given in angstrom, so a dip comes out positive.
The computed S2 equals 4.0 angstrom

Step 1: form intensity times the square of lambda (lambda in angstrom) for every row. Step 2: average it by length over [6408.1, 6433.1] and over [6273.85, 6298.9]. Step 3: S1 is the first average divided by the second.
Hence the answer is 1.26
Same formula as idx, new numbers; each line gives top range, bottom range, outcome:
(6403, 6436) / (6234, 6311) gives 1.26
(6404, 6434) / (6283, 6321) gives 1.19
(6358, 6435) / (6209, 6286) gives 1.19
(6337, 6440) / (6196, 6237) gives 1.21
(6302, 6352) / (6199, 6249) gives 1.10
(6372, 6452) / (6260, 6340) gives 1.20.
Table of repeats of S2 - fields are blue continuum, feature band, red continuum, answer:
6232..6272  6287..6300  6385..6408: -0.1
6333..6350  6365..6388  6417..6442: 1.8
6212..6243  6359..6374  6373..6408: 1.0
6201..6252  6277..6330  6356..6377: -2.1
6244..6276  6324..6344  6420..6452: 1.8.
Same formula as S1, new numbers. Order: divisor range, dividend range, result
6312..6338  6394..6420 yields 1.13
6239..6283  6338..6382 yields 1.08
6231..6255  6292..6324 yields 1.10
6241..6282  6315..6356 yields 1.08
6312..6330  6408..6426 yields 1.16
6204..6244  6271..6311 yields 1.07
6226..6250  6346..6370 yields 1.08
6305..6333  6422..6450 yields 1.27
